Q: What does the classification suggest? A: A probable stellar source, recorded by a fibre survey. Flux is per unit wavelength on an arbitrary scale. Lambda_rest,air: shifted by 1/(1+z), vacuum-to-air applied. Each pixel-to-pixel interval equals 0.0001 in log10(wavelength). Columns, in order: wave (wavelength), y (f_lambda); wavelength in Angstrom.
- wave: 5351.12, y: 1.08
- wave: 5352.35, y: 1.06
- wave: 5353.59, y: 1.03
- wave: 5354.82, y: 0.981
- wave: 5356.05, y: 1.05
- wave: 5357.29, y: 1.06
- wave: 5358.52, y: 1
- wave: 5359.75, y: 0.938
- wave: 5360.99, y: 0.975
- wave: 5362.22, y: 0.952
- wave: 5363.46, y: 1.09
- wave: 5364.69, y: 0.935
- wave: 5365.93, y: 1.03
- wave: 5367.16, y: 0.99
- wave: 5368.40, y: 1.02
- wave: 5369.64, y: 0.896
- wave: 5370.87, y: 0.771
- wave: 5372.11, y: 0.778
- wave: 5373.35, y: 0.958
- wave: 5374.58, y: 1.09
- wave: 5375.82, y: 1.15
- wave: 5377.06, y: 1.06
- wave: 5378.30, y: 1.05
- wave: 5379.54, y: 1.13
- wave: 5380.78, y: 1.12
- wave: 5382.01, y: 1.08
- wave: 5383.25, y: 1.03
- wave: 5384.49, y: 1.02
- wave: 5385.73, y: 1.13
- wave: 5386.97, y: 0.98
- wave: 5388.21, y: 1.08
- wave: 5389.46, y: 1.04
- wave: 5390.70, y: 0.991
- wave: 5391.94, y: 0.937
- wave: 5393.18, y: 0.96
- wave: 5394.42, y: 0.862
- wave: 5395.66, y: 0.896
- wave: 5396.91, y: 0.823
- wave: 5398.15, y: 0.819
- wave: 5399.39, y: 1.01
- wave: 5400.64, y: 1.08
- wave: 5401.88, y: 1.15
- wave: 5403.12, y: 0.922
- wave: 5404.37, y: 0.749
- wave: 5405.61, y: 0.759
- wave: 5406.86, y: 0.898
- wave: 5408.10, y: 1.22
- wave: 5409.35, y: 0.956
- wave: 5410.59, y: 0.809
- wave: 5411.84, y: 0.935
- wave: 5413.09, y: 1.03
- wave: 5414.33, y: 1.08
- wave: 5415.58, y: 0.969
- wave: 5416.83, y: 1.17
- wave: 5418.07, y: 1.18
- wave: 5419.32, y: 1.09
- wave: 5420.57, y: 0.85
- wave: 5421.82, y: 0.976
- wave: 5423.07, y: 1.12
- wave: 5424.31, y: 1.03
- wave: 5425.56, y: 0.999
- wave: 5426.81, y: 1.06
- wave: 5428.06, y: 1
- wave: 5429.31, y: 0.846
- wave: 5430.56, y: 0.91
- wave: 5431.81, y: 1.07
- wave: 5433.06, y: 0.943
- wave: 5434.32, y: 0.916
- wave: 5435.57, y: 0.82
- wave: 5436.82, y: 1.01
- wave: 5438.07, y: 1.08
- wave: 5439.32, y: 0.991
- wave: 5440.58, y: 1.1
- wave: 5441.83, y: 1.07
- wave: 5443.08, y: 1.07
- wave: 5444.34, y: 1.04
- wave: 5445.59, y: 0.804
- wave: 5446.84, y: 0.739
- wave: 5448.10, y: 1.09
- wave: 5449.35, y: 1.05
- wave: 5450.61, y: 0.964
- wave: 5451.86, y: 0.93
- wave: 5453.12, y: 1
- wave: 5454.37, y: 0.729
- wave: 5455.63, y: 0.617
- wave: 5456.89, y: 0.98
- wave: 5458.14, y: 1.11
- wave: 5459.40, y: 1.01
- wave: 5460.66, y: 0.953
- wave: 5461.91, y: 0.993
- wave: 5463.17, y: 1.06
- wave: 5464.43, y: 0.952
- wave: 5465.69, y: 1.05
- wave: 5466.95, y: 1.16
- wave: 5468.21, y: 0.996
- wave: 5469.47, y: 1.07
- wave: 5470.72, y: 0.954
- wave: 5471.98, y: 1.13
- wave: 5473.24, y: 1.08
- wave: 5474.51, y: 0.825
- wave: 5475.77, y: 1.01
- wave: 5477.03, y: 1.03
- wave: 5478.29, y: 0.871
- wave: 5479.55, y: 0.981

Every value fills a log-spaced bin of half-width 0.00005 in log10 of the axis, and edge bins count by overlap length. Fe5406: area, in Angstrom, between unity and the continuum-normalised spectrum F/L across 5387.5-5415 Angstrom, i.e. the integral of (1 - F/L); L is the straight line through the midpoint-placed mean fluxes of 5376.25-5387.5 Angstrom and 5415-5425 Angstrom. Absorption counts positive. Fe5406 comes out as 2.7 Angstrom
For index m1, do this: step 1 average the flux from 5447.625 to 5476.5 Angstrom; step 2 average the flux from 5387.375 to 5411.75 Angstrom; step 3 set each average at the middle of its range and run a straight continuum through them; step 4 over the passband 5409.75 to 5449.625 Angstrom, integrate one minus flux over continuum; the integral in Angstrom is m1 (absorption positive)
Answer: -1.2 Angstrom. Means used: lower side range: 0.945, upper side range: 0.987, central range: 0.995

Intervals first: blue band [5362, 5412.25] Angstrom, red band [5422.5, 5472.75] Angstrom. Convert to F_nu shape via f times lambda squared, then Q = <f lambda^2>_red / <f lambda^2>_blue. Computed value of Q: 1.03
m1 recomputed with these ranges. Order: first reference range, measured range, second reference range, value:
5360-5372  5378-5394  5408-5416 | -1.2 Angstrom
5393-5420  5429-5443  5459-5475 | 0.1 Angstrom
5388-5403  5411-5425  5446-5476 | -1.0 Angstrom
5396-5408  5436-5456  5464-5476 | 0.6 Angstrom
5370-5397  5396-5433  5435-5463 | 0.0 Angstrom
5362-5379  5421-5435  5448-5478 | 0.0 Angstrom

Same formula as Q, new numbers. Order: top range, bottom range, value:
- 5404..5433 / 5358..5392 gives 1.00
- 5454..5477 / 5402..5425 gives 1.02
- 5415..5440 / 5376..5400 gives 1.01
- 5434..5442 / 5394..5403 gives 1.07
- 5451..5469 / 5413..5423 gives 0.94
